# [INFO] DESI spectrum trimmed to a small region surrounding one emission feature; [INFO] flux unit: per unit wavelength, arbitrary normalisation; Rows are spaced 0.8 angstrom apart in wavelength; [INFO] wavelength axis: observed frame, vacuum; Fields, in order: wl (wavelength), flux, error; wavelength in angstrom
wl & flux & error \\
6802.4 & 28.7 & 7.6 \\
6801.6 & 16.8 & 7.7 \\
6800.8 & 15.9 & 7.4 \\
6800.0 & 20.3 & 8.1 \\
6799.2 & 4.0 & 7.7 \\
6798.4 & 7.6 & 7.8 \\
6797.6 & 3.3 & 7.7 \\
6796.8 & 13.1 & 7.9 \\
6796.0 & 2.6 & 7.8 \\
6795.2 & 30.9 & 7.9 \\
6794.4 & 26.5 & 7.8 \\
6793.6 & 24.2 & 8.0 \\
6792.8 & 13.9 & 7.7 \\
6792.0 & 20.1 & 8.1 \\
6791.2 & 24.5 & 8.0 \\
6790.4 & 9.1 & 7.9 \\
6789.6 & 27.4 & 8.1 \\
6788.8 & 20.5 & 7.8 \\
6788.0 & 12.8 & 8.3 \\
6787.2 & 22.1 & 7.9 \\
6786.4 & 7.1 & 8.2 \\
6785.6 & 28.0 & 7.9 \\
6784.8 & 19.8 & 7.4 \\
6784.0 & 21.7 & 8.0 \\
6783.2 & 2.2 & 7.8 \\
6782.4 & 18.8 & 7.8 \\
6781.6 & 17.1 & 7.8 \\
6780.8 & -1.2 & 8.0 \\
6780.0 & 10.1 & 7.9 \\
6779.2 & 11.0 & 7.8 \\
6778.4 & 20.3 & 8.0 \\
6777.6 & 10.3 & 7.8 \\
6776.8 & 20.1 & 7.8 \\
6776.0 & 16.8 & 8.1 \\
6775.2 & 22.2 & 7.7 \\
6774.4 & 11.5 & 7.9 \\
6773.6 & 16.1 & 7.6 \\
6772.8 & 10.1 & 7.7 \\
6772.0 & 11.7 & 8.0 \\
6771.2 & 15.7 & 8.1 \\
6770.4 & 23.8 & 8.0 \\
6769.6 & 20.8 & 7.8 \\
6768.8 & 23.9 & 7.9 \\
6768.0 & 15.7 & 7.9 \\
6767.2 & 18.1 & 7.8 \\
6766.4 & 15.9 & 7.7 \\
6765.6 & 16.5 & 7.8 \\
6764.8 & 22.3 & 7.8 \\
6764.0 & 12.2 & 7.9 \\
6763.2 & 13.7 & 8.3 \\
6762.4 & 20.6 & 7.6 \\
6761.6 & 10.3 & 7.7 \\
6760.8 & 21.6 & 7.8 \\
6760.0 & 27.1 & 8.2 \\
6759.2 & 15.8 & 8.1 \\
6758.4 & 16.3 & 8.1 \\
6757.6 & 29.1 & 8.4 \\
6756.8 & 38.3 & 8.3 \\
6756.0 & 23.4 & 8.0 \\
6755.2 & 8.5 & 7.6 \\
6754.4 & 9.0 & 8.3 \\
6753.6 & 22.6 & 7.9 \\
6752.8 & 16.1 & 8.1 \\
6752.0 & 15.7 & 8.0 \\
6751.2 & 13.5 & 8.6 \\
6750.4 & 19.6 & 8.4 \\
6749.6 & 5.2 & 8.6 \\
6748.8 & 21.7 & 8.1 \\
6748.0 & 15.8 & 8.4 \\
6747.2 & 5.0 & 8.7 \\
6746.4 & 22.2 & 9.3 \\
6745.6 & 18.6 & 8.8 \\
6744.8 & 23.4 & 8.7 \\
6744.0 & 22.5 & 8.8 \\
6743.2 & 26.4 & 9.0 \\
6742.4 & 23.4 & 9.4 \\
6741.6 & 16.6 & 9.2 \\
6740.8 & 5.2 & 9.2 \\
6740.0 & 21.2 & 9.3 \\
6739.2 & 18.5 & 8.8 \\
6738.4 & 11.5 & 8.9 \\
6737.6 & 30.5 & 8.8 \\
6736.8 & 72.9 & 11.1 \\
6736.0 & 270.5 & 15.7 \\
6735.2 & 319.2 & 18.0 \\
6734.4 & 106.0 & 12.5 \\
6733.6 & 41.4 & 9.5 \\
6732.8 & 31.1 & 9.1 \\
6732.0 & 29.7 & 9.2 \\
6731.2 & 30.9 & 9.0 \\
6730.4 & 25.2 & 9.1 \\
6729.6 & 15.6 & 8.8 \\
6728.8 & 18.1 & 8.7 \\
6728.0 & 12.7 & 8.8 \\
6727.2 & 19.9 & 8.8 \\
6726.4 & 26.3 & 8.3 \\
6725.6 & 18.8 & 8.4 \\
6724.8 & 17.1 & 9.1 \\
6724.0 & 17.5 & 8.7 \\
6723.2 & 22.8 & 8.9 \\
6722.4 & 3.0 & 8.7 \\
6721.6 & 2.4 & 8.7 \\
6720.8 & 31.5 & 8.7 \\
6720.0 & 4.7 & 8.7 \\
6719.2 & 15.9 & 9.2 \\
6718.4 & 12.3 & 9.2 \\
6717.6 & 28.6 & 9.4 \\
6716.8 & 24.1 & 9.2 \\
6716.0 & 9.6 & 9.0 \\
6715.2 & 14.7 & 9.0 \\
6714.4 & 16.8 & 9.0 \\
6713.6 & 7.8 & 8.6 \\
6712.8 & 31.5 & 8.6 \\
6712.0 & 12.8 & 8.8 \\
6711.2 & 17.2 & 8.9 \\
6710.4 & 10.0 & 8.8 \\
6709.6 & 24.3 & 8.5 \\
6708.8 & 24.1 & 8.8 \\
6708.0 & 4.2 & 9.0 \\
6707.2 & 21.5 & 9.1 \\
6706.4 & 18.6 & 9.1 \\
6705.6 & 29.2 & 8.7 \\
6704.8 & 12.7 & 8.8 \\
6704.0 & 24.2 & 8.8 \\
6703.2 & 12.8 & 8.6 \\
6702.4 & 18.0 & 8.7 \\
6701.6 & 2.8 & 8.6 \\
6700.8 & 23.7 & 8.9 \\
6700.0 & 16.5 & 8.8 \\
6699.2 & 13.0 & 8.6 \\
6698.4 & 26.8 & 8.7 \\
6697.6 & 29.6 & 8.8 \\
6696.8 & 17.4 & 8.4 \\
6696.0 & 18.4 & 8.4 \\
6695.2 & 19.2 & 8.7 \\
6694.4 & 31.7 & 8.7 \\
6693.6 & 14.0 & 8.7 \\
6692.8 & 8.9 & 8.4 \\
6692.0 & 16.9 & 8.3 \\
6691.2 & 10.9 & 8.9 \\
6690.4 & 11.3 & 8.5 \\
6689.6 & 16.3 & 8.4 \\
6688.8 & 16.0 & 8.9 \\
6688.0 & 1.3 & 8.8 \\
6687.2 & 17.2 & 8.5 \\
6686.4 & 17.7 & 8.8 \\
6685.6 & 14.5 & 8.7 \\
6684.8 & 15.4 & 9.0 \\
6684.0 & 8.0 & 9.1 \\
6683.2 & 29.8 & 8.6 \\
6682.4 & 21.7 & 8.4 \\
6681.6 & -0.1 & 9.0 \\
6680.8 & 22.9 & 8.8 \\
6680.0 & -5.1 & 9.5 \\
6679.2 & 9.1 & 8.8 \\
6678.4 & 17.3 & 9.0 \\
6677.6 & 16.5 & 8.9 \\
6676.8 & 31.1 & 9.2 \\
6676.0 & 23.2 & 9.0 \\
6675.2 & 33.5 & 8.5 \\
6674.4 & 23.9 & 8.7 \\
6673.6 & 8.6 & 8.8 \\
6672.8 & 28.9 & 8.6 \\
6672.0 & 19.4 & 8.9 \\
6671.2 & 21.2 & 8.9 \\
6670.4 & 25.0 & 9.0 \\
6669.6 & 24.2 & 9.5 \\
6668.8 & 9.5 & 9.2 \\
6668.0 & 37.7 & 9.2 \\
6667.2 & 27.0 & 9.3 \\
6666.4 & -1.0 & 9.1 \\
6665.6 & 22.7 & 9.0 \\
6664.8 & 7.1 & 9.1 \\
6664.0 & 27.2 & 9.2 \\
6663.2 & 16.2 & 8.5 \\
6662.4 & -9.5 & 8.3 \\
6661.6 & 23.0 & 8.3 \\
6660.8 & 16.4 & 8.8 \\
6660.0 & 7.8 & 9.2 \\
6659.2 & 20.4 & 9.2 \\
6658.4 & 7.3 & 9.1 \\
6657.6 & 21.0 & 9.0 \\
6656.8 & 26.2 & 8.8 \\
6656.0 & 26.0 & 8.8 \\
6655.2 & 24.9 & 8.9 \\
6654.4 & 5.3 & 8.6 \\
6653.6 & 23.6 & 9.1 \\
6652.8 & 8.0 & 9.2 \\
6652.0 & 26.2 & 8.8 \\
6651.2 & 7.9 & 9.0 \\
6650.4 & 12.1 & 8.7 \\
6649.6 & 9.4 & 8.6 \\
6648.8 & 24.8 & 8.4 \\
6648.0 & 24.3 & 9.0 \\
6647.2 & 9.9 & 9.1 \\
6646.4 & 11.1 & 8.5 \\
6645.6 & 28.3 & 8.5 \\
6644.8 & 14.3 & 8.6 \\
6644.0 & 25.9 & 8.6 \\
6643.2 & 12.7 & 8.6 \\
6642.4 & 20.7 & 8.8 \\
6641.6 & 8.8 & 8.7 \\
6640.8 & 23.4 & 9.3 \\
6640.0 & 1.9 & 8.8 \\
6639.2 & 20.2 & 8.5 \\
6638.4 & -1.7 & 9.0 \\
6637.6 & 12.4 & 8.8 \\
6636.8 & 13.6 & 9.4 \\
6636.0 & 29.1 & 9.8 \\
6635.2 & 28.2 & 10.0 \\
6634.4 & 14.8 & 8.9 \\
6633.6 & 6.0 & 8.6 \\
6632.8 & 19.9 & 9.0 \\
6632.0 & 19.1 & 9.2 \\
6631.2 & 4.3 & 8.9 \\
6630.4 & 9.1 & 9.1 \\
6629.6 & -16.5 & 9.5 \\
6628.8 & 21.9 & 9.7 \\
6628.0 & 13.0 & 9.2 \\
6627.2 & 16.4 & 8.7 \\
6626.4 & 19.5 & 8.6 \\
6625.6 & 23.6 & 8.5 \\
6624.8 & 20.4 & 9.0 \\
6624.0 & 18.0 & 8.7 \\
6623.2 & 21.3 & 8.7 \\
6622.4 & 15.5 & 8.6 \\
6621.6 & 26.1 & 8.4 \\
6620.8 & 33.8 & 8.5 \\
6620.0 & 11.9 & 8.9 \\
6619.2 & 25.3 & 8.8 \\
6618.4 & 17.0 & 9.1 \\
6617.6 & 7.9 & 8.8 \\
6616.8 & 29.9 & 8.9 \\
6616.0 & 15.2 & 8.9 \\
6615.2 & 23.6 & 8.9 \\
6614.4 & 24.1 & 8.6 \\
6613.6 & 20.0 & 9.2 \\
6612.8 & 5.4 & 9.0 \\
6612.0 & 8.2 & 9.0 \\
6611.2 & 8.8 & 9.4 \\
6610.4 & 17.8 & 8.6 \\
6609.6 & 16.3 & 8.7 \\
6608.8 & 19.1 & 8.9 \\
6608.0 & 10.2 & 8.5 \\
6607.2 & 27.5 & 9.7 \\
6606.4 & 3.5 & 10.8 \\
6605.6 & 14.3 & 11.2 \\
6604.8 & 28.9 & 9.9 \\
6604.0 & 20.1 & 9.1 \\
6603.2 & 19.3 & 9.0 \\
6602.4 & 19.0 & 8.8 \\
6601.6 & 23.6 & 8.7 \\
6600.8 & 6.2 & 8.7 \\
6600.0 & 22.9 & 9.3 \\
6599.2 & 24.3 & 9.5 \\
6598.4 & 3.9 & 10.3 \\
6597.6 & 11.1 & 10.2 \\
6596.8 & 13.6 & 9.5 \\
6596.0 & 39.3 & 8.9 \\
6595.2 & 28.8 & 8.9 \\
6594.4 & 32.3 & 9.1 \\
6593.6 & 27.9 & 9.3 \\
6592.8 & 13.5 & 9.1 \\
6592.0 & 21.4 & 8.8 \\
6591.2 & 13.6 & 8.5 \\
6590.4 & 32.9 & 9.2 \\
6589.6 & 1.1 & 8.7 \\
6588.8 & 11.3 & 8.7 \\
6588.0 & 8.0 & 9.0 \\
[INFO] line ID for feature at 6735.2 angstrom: H-alpha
